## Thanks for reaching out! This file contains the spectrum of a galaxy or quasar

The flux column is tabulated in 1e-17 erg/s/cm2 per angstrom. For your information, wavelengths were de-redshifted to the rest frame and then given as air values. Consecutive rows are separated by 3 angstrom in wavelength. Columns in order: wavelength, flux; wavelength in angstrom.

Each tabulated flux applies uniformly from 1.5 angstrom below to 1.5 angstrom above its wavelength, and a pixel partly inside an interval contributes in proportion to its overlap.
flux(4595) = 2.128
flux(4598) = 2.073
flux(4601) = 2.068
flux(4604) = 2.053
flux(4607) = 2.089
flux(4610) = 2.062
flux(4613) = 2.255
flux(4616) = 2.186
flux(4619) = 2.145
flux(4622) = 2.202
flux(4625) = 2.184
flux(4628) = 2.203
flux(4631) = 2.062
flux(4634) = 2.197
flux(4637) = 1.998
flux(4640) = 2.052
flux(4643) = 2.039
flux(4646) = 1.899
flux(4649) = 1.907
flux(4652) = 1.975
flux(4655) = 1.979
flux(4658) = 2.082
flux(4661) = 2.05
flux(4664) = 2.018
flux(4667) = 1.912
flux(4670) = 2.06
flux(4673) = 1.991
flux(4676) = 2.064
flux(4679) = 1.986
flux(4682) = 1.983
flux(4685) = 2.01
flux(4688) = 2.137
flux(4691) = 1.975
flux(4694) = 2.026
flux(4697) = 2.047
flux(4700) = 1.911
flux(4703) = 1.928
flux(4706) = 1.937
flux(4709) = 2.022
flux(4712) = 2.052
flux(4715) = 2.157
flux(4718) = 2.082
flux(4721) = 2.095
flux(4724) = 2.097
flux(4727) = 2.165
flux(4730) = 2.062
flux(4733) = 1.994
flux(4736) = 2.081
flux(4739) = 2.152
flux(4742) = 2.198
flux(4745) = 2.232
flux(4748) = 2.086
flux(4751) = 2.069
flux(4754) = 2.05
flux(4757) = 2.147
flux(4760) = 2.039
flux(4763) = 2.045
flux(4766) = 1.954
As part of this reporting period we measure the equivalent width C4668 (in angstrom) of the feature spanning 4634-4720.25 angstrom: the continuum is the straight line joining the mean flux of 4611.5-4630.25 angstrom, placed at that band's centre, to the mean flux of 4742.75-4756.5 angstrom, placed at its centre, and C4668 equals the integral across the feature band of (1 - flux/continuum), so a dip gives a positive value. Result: 5.8 angstrom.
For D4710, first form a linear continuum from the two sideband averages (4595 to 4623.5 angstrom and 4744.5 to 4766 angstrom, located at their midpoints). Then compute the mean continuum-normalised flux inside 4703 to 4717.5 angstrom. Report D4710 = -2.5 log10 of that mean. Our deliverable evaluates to 0.03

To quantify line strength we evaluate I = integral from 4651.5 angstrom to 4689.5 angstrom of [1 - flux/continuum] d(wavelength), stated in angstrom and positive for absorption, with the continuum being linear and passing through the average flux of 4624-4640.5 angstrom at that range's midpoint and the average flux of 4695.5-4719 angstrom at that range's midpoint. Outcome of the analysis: 0.8 angstrom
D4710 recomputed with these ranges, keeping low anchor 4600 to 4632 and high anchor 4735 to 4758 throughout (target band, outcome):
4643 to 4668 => 0.08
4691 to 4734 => 0.05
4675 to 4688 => 0.06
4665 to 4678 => 0.07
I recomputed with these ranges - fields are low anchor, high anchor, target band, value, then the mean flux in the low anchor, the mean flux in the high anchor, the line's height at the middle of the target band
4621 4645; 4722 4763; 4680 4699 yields 0.7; 2.11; 2.1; 2.11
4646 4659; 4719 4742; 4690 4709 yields 0.7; 1.97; 2.1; 2.05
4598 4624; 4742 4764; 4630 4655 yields 1.3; 2.13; 2.1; 2.12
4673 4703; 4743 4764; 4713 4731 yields -0.5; 2.01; 2.1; 2.06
